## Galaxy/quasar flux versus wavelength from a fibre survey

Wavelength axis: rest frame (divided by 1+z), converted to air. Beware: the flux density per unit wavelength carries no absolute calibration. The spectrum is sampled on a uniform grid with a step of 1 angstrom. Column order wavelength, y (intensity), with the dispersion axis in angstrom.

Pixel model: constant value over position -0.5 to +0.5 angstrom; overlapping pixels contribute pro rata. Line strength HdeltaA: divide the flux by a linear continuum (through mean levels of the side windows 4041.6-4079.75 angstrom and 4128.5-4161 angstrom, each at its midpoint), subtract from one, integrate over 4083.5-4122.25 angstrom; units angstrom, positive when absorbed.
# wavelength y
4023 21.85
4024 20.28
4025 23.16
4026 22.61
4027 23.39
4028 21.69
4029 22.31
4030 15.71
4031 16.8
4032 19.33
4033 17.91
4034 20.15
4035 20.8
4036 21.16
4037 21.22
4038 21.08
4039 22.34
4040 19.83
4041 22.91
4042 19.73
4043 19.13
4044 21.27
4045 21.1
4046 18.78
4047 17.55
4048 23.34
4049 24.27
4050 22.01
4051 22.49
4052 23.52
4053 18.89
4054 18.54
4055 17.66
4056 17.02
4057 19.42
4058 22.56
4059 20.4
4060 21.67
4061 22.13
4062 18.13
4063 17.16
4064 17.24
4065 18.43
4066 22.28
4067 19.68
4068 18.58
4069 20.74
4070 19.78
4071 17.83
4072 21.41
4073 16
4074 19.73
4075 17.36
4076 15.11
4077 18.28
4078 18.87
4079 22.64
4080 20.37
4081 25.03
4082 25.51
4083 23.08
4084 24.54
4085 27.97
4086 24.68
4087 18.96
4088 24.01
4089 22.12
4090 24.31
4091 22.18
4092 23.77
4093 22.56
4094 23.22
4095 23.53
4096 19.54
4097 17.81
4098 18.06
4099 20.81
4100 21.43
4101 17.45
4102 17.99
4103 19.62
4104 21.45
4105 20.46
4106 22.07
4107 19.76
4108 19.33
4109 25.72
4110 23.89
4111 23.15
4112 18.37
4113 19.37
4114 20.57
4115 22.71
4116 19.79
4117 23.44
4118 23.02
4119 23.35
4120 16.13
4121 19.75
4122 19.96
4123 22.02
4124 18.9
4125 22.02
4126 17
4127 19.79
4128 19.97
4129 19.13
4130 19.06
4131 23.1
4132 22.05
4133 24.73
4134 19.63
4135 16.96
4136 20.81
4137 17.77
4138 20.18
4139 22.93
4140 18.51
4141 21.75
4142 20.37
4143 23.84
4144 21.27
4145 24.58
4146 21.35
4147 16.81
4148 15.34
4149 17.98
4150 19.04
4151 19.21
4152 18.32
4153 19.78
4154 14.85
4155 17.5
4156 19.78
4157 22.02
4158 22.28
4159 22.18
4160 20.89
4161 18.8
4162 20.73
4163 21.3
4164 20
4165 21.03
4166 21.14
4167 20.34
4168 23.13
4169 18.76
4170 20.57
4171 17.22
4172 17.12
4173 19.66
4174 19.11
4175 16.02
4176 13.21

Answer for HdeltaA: -3.0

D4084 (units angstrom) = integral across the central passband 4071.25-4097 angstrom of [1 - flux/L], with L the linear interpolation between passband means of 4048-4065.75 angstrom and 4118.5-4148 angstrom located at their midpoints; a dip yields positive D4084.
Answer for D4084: -1.8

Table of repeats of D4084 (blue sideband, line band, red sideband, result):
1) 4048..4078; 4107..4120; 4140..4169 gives -1.1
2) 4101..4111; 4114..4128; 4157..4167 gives 0.3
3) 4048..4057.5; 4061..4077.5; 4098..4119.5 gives 1.6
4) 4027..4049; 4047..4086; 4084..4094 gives 2.7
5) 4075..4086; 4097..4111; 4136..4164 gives 0.5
